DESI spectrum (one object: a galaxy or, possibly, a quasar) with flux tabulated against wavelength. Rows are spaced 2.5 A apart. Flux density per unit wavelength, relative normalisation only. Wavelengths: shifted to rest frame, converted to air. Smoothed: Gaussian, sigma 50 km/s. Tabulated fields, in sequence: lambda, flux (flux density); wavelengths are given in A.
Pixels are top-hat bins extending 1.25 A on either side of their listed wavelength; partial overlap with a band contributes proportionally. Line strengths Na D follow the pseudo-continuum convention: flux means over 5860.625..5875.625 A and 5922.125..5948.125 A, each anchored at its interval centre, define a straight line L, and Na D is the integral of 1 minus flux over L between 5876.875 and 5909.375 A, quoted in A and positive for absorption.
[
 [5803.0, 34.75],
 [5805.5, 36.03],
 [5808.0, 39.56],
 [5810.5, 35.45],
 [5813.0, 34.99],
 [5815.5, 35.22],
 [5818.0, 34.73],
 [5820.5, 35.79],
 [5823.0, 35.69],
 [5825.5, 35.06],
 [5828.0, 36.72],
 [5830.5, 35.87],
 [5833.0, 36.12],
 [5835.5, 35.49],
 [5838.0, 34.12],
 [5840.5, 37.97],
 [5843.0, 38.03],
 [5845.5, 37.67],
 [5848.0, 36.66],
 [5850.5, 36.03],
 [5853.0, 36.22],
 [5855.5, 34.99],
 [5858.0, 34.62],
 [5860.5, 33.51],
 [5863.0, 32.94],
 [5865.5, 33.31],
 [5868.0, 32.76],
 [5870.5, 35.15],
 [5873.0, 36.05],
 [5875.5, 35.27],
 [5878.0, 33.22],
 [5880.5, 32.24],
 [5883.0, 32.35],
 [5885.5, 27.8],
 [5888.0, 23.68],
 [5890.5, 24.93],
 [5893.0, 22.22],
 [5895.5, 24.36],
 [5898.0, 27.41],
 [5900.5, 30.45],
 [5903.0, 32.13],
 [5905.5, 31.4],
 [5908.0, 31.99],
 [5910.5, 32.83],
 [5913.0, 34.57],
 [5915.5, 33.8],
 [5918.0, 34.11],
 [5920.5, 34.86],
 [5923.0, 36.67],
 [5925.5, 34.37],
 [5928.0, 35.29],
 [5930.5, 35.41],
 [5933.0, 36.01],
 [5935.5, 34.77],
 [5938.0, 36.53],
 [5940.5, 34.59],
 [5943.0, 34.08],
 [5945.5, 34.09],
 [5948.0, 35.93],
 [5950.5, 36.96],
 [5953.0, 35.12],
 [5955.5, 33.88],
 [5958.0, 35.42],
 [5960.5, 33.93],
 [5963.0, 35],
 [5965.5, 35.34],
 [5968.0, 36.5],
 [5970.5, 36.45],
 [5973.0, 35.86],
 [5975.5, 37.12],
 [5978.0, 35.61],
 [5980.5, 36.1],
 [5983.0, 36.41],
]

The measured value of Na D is 5.4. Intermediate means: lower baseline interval 34.1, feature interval 28.8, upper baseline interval 35.2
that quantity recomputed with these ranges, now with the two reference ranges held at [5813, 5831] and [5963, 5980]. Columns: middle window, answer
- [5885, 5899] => 4.3 A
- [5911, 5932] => 0.6 A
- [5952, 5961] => 0.3 A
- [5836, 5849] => -0.4 A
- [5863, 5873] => 0.5 A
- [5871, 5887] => 1.3 A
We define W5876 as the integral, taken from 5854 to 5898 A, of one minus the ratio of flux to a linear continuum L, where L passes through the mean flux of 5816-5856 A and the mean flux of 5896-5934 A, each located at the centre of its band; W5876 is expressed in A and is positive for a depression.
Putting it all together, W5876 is 4.6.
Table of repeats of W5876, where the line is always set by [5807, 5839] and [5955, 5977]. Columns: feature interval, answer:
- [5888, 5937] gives 5.3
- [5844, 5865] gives 0.2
